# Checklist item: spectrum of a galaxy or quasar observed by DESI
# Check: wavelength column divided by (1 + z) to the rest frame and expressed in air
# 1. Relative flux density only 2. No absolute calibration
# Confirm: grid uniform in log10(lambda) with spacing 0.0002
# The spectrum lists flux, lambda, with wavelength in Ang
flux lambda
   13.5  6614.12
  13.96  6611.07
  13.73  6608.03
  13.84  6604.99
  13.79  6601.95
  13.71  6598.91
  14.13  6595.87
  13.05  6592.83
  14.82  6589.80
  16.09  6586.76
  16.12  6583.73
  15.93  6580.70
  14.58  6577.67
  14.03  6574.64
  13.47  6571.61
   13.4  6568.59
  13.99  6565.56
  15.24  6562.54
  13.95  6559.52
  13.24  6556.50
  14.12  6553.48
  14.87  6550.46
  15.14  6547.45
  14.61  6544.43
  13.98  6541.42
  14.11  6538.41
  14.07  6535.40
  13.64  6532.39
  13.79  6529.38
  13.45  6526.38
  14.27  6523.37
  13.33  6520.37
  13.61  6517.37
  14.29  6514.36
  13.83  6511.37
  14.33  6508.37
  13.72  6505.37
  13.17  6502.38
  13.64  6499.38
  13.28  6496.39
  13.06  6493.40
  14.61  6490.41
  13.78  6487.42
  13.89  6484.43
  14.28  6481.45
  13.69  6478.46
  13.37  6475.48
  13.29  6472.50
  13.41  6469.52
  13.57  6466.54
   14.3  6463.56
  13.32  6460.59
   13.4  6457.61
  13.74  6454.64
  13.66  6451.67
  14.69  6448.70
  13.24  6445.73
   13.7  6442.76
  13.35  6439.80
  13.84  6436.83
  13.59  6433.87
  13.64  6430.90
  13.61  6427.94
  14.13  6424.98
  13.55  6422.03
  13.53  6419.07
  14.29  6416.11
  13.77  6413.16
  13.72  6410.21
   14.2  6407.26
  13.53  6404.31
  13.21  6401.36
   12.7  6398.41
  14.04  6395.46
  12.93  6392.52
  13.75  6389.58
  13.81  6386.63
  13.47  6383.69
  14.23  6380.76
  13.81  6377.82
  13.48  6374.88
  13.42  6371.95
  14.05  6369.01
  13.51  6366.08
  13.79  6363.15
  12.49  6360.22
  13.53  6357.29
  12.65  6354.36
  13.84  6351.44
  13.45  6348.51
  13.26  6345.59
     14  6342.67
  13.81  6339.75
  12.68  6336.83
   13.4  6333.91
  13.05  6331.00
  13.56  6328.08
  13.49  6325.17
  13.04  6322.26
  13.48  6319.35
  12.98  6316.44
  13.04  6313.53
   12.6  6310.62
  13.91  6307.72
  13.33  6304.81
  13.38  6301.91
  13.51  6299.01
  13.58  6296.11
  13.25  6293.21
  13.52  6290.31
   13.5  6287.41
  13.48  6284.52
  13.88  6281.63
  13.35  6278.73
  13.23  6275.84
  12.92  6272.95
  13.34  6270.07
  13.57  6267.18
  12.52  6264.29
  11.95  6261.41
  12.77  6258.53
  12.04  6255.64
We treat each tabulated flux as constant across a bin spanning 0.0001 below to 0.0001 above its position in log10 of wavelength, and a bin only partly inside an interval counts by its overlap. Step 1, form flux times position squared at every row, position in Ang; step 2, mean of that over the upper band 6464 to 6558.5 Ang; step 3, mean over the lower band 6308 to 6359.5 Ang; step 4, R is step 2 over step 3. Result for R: 1.1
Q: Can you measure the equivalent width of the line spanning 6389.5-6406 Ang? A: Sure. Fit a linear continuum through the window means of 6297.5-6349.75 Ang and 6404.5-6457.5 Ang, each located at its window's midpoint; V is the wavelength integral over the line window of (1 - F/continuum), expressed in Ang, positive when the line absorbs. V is 0.4 Ang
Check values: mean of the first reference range 13.3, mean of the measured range 13.3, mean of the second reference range 13.8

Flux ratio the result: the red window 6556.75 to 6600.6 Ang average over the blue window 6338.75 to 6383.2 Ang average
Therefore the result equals 1.06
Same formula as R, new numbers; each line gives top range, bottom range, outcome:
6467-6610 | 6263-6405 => 1.12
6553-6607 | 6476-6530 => 1.06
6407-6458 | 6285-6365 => 1.07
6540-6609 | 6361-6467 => 1.10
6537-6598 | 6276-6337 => 1.17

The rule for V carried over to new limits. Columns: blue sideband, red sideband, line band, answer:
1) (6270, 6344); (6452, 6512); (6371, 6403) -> -0.1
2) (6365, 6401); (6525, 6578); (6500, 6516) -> 0.1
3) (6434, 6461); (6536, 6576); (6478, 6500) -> 0.1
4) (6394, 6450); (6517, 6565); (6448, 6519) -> 0.9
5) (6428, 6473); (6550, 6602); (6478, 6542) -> 0.8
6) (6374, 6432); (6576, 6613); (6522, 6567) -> 0.3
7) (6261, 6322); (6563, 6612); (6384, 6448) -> 0.3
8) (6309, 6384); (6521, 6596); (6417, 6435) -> 0.1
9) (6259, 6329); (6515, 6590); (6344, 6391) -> 0.1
